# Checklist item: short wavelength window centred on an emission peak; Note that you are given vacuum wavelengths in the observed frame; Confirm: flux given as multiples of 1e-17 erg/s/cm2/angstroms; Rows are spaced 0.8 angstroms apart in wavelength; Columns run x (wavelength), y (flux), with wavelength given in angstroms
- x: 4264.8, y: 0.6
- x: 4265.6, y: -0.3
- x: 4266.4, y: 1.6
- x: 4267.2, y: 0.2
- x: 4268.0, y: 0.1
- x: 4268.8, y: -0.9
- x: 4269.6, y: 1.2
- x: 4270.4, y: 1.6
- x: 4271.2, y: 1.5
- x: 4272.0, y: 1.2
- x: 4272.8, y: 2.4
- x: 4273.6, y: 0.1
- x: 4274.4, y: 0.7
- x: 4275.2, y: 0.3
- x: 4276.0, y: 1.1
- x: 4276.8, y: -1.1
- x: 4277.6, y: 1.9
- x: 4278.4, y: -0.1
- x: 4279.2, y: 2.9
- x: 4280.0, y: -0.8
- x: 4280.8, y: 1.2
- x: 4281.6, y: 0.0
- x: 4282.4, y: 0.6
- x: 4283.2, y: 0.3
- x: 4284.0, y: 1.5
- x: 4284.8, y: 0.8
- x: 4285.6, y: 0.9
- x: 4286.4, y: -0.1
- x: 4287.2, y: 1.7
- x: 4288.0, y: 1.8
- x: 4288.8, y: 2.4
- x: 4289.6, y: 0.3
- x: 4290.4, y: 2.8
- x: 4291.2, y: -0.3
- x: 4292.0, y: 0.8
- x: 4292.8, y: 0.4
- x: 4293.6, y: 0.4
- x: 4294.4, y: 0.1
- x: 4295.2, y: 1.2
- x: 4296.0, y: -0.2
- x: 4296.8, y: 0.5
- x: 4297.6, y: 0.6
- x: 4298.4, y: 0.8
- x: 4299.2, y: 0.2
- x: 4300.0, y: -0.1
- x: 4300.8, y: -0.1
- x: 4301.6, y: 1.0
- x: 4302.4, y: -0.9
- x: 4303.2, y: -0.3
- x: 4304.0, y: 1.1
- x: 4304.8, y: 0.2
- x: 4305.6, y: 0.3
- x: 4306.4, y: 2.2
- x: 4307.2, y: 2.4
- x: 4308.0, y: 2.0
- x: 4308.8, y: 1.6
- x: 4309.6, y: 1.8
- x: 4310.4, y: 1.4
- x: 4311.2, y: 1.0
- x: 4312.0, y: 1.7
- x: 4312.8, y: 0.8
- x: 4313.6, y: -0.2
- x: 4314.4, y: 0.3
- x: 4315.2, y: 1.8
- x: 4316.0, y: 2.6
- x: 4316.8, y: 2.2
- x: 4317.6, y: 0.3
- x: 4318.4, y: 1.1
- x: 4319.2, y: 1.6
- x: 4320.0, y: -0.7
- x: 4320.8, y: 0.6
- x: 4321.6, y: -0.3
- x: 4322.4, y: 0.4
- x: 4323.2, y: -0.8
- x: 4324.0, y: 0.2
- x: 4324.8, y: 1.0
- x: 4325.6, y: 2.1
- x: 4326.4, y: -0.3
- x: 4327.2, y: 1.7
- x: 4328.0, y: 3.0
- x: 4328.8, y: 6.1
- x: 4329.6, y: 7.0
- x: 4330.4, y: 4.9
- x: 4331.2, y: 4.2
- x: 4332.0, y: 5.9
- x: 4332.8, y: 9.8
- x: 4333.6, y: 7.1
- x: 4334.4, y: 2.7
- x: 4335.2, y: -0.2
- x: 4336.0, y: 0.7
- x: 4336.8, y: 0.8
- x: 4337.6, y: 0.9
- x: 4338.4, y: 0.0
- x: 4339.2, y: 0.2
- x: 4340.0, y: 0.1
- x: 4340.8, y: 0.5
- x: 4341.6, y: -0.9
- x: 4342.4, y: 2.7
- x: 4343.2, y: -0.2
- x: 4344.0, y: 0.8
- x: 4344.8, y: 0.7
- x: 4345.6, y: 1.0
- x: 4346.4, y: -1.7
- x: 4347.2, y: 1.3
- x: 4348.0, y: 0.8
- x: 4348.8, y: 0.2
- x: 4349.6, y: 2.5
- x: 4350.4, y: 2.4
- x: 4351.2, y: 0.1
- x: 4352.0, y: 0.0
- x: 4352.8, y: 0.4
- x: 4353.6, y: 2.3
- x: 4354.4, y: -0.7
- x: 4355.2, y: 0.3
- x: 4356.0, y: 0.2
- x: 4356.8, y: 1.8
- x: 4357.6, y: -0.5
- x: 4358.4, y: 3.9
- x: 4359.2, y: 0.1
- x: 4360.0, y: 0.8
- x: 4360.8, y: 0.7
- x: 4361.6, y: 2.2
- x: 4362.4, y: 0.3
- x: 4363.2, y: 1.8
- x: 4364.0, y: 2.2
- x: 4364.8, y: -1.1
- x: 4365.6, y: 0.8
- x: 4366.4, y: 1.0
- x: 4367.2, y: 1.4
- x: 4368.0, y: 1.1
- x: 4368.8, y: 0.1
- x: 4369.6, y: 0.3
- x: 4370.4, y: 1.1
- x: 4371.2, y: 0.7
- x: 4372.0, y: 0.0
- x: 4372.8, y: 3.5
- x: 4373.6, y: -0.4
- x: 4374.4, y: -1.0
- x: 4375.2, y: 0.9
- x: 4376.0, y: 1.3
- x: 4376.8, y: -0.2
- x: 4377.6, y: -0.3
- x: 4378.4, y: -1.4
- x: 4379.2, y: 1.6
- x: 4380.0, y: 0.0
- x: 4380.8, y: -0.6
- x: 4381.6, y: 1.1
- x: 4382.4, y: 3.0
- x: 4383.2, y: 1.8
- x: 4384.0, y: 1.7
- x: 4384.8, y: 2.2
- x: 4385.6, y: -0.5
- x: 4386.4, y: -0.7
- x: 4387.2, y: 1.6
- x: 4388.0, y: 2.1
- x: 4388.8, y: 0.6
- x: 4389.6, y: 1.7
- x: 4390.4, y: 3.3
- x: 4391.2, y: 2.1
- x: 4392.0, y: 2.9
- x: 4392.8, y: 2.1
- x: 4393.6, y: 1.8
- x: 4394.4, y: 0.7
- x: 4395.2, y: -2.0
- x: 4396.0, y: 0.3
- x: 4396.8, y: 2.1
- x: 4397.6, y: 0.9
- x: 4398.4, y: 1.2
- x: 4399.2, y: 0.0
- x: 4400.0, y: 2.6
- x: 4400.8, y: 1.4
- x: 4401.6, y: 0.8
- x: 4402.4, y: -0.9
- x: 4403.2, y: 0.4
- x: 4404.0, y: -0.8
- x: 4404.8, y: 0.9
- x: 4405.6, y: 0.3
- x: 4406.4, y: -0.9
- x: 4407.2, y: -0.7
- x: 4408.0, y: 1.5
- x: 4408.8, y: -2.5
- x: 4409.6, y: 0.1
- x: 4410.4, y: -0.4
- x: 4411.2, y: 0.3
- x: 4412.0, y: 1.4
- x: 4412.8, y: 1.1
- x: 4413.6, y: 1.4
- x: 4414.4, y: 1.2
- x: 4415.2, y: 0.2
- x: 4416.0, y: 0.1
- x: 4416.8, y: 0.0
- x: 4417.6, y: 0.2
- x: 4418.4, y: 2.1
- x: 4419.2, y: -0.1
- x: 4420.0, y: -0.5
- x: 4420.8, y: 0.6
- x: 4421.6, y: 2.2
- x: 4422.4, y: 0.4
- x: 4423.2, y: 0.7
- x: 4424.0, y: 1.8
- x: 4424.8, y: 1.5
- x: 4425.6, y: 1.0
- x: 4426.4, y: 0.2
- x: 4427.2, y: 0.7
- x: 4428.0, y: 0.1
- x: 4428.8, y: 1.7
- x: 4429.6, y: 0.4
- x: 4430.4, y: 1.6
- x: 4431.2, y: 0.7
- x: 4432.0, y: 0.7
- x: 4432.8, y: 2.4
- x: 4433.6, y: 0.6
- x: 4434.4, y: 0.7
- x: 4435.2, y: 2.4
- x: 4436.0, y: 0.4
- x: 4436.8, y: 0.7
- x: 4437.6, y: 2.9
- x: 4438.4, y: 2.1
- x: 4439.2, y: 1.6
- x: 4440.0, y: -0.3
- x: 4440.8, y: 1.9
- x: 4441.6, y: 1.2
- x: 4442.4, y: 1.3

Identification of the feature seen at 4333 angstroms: [O II]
